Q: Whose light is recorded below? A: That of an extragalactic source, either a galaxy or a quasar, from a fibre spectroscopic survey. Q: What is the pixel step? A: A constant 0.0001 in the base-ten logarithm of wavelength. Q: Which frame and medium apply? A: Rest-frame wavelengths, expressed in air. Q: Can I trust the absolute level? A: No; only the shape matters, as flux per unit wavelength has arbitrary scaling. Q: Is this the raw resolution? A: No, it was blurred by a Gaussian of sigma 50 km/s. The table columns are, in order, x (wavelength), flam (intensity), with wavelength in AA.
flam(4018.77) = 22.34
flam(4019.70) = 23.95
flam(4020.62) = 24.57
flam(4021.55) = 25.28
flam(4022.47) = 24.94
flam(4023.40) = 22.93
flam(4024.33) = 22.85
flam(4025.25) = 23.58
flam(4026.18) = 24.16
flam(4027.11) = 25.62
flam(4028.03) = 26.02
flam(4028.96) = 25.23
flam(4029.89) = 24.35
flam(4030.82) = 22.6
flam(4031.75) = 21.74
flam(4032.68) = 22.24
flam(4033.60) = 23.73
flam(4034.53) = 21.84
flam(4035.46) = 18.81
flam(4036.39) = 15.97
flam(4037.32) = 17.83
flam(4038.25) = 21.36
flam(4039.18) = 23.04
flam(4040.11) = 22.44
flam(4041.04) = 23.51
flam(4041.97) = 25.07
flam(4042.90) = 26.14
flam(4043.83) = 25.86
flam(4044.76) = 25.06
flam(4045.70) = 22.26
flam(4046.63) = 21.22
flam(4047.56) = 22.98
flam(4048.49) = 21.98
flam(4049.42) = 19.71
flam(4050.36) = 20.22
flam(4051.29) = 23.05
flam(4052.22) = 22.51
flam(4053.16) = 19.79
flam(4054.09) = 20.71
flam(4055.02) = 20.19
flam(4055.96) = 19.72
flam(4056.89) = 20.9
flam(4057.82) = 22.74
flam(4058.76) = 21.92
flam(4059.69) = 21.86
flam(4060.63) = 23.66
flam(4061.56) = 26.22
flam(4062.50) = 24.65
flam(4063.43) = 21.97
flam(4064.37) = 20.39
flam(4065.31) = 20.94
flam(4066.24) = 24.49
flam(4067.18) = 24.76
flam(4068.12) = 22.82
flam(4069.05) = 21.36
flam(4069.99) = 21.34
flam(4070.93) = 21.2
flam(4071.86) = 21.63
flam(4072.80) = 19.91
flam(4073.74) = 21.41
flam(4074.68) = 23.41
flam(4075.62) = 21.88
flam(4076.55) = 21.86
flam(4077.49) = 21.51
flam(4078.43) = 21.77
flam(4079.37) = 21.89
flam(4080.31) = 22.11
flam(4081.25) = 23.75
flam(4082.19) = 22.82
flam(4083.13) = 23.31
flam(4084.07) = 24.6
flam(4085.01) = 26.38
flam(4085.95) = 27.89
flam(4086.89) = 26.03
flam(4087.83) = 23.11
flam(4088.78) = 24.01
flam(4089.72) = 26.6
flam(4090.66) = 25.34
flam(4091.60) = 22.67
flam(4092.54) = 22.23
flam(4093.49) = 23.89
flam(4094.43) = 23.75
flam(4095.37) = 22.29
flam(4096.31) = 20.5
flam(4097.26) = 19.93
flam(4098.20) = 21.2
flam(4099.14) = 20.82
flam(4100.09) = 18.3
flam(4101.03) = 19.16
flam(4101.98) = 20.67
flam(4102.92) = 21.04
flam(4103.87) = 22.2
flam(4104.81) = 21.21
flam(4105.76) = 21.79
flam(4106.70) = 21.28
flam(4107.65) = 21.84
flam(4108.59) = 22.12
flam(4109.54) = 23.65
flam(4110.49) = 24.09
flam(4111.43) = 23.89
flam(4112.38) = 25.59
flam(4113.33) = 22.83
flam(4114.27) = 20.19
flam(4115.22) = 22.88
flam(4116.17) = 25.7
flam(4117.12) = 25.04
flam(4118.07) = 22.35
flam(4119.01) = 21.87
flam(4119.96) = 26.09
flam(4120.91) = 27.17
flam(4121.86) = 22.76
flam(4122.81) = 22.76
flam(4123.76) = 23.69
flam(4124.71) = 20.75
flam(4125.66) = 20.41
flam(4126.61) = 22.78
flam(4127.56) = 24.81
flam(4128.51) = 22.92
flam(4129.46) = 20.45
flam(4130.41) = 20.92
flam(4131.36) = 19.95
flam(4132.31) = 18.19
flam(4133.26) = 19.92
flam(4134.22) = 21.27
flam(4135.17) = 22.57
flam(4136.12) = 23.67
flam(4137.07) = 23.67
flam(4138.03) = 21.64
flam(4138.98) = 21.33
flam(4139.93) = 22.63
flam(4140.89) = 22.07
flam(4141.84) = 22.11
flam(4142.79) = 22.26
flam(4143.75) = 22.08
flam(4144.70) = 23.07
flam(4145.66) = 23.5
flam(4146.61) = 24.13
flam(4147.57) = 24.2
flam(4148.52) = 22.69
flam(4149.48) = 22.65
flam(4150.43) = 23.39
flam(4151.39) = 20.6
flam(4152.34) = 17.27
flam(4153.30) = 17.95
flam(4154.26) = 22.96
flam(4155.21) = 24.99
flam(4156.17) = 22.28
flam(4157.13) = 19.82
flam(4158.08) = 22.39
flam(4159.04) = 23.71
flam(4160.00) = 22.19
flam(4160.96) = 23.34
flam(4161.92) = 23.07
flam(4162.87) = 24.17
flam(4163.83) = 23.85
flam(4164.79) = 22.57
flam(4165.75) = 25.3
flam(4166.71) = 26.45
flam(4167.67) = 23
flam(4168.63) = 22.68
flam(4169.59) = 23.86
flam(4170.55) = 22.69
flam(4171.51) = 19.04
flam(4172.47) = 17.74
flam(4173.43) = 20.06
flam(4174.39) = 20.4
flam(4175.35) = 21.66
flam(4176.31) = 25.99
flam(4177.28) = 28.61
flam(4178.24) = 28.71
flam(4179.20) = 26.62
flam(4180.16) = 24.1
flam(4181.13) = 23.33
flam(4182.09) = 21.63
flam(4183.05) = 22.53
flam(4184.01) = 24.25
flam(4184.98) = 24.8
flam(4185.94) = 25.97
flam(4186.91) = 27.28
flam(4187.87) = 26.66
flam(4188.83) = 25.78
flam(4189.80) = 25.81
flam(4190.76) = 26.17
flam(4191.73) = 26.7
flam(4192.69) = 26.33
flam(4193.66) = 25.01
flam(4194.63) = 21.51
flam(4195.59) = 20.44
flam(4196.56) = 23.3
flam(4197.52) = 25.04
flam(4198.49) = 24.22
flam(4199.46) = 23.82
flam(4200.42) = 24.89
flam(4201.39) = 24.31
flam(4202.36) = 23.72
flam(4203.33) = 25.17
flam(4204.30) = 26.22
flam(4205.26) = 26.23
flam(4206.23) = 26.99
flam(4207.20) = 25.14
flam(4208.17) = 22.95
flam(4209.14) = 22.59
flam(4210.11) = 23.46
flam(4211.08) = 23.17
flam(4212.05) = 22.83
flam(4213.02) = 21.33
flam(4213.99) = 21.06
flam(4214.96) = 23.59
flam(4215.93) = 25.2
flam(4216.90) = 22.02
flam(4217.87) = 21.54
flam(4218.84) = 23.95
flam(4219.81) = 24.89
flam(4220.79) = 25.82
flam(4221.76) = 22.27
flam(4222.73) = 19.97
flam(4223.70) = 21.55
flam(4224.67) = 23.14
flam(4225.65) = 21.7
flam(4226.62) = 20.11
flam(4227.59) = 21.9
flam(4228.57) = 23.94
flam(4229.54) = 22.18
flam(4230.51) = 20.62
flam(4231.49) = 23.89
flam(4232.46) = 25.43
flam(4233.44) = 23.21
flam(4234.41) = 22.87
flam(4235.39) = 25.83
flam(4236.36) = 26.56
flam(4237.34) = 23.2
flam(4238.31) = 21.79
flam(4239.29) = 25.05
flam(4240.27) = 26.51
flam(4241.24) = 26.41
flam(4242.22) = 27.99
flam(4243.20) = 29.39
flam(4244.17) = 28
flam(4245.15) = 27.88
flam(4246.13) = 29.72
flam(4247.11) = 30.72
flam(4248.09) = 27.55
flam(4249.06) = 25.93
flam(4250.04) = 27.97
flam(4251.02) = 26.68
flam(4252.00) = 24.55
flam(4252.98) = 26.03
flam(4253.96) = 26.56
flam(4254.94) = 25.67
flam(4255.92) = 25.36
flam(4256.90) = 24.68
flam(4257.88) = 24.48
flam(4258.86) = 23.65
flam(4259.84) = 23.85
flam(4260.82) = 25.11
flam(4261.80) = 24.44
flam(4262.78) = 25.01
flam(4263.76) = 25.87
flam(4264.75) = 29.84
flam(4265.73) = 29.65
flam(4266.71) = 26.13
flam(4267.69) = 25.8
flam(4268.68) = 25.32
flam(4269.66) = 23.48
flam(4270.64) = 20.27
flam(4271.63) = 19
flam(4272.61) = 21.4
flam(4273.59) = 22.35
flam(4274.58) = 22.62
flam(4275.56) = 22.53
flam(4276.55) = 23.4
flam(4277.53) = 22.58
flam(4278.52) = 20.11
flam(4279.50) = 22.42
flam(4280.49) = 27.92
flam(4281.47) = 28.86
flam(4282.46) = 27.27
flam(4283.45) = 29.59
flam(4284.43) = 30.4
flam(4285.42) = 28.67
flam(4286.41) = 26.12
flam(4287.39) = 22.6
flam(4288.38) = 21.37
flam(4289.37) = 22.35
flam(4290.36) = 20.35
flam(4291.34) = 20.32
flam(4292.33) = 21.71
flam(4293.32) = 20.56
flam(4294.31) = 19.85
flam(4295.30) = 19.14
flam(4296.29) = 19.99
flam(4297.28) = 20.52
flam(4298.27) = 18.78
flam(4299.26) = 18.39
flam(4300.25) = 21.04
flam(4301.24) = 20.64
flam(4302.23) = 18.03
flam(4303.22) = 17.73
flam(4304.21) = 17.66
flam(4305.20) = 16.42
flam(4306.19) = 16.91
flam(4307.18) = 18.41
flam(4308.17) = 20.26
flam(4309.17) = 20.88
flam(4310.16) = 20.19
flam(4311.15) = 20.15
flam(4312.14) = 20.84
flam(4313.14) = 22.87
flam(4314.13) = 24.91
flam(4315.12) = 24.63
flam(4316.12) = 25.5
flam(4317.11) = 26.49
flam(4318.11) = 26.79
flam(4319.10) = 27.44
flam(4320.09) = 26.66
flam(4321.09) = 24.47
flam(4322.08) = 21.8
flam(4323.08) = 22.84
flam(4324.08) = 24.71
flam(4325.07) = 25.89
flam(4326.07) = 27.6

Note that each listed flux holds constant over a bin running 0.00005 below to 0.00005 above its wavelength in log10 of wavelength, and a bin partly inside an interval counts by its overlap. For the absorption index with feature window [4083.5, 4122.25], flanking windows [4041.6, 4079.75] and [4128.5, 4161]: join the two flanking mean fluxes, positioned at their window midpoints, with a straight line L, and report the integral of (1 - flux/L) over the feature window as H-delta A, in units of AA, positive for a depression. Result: -1.67 AA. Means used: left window 22.3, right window 21.9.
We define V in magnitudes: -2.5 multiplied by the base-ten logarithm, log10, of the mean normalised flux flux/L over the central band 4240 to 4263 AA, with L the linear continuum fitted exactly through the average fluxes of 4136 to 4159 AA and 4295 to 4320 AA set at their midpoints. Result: -0.22 mag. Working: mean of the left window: 22.2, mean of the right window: 21.1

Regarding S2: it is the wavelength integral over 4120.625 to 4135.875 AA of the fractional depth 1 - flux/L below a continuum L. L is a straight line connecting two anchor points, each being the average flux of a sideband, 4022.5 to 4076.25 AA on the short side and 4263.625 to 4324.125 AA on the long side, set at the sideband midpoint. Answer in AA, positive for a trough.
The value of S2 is 0.41 AA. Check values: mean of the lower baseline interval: 22.4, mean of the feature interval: 21.9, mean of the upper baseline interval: 22.8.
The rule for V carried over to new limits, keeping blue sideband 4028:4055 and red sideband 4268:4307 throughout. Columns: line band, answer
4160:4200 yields -0.09 mag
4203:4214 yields -0.09 mag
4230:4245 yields -0.14 mag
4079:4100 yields -0.05 mag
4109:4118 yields -0.07 mag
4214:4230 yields -0.03 mag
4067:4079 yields 0.02 mag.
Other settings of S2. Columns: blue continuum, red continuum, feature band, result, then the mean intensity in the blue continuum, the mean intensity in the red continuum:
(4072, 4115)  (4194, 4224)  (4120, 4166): 1.25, 22.6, 23.5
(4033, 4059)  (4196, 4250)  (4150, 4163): 0.81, 21.8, 24.4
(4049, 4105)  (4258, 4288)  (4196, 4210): -0.36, 22.3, 24.9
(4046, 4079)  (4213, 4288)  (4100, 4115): 0.41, 21.9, 24.7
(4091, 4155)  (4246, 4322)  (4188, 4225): -1.69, 22.2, 23.5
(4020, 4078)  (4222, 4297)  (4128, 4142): 1.04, 22.5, 24.4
